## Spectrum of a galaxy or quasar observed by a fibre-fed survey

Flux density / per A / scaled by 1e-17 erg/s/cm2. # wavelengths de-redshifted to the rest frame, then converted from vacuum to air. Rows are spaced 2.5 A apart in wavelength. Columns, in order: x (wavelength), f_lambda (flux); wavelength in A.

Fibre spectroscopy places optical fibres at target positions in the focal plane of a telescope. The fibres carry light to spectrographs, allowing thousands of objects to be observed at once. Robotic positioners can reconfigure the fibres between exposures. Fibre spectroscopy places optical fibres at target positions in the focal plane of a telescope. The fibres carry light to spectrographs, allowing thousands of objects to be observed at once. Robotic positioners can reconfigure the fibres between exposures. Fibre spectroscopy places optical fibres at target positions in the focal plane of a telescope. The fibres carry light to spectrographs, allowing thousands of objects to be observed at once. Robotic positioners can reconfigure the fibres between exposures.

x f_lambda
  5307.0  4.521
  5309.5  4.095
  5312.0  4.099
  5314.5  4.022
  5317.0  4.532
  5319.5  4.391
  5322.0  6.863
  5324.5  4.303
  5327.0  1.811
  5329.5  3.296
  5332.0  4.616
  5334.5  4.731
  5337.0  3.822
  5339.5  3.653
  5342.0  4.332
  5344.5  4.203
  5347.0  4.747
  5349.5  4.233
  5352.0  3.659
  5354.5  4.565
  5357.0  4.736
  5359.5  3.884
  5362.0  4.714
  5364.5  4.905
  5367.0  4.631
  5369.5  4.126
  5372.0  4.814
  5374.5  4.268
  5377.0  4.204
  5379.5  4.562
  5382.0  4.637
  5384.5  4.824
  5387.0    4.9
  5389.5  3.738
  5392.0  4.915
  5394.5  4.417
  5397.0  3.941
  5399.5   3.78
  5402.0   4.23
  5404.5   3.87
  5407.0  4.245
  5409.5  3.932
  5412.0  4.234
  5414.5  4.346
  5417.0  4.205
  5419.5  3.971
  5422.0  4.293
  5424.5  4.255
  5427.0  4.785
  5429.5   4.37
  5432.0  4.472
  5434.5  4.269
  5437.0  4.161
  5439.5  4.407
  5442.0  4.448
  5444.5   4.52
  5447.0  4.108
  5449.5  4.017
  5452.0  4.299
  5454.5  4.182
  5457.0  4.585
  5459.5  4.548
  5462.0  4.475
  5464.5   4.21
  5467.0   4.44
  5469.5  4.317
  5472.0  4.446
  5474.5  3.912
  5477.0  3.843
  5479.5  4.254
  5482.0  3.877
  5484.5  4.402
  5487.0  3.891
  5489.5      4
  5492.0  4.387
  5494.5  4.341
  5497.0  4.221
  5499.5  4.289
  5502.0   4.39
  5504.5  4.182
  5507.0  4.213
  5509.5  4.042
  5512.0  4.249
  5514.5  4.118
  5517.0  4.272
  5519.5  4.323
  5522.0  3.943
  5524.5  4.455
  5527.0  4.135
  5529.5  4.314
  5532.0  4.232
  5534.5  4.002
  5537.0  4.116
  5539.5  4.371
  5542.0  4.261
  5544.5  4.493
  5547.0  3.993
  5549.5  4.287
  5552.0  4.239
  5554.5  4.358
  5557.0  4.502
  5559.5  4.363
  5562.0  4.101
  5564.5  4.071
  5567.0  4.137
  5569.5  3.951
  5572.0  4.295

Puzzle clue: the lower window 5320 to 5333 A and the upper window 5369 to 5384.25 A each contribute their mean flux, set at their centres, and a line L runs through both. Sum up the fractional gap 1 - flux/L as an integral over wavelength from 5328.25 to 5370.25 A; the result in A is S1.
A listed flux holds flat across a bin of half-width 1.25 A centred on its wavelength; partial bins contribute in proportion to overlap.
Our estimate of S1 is 0.29 A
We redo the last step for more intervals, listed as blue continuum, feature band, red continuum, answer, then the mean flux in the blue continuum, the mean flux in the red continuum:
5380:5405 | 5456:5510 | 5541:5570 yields 0.6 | 4.35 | 4.24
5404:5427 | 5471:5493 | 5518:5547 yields 0.6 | 4.19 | 4.23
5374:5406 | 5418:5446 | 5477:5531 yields -0.5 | 4.33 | 4.2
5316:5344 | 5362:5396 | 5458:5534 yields -2.6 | 4.21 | 4.22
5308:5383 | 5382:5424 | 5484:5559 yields 0.4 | 4.31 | 4.23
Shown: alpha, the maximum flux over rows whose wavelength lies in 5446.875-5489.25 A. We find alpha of 4.585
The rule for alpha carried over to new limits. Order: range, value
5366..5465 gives 4.915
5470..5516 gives 4.446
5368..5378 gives 4.814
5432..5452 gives 4.52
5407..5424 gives 4.346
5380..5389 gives 4.9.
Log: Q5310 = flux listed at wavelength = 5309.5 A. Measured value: 4.095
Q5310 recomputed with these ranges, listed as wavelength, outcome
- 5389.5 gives 3.738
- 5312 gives 4.099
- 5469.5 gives 4.317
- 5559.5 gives 4.363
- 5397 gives 3.941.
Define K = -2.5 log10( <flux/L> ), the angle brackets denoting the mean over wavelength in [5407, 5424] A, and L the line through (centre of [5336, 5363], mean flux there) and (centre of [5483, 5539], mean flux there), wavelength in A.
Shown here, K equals 0.01 mag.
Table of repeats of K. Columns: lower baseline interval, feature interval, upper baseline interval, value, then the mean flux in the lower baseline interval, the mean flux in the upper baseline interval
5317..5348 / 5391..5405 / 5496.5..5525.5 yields 0.01 mag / 4.24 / 4.22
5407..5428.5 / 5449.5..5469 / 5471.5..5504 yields -0.04 mag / 4.25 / 4.17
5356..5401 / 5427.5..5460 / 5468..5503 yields -0.01 mag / 4.44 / 4.18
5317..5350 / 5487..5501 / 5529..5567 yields 0.01 mag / 4.24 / 4.24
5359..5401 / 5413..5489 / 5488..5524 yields 0.01 mag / 4.44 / 4.21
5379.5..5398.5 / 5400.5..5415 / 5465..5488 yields 0.07 mag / 4.48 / 4.16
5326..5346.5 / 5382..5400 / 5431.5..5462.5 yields -0.08 mag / 3.87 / 4.34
